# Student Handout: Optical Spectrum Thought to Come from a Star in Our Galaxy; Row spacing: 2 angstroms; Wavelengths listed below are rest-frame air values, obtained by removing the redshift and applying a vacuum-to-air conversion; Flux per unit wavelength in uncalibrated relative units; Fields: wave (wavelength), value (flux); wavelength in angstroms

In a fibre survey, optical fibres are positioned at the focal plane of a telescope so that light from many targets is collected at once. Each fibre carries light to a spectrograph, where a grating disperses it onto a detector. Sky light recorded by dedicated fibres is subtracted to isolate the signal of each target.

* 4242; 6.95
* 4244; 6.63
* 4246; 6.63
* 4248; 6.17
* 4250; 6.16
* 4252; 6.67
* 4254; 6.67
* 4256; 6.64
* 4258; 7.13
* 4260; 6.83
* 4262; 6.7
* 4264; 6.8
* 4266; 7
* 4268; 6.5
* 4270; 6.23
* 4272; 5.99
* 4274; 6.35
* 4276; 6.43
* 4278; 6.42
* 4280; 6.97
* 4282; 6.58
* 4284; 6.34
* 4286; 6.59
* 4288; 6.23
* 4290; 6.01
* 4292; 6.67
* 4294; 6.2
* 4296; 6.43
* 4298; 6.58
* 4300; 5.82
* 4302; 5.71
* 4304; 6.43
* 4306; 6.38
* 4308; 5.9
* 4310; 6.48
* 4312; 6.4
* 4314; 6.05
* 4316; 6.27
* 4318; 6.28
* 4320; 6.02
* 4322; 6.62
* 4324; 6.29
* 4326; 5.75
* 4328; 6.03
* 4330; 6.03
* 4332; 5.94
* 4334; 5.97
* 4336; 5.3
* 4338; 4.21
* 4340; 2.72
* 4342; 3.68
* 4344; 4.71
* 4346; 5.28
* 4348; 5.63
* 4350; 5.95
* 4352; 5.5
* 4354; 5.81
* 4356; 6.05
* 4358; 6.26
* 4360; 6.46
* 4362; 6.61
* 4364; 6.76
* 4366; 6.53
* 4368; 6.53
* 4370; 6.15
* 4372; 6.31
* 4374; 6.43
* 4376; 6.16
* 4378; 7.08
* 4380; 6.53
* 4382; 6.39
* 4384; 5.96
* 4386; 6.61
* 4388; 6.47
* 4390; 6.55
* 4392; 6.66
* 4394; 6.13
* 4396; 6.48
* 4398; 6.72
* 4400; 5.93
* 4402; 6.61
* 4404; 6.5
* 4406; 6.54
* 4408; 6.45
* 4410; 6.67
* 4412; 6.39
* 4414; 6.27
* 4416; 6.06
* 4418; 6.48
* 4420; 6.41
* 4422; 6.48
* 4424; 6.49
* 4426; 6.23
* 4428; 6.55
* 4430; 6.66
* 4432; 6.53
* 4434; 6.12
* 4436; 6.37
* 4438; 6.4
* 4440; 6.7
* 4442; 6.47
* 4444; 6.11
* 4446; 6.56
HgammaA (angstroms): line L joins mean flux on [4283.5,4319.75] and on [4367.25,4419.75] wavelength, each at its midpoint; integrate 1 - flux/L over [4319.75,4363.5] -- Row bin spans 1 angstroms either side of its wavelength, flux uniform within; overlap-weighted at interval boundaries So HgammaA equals 5.1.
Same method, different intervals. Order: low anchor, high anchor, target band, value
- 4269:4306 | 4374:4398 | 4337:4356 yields 4.5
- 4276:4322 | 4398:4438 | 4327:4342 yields 3.0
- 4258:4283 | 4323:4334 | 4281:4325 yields -0.2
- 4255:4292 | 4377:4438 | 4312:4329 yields 0.9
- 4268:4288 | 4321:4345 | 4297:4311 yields -0.7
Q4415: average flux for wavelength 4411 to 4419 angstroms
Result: 6.3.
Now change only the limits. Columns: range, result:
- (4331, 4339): 5.36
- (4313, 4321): 6.16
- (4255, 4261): 6.87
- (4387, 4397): 6.46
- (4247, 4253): 6.33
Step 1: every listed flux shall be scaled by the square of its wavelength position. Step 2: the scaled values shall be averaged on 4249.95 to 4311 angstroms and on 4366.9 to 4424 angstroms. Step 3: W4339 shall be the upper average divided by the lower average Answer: 1.05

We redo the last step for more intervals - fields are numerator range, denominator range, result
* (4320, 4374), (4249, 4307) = 0.92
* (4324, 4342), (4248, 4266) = 0.81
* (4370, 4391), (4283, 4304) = 1.07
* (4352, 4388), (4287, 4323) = 1.05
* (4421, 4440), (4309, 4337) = 1.11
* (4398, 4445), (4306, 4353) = 1.19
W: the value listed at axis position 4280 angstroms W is 6.97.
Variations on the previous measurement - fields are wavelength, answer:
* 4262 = 6.7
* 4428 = 6.55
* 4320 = 6.02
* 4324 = 6.29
